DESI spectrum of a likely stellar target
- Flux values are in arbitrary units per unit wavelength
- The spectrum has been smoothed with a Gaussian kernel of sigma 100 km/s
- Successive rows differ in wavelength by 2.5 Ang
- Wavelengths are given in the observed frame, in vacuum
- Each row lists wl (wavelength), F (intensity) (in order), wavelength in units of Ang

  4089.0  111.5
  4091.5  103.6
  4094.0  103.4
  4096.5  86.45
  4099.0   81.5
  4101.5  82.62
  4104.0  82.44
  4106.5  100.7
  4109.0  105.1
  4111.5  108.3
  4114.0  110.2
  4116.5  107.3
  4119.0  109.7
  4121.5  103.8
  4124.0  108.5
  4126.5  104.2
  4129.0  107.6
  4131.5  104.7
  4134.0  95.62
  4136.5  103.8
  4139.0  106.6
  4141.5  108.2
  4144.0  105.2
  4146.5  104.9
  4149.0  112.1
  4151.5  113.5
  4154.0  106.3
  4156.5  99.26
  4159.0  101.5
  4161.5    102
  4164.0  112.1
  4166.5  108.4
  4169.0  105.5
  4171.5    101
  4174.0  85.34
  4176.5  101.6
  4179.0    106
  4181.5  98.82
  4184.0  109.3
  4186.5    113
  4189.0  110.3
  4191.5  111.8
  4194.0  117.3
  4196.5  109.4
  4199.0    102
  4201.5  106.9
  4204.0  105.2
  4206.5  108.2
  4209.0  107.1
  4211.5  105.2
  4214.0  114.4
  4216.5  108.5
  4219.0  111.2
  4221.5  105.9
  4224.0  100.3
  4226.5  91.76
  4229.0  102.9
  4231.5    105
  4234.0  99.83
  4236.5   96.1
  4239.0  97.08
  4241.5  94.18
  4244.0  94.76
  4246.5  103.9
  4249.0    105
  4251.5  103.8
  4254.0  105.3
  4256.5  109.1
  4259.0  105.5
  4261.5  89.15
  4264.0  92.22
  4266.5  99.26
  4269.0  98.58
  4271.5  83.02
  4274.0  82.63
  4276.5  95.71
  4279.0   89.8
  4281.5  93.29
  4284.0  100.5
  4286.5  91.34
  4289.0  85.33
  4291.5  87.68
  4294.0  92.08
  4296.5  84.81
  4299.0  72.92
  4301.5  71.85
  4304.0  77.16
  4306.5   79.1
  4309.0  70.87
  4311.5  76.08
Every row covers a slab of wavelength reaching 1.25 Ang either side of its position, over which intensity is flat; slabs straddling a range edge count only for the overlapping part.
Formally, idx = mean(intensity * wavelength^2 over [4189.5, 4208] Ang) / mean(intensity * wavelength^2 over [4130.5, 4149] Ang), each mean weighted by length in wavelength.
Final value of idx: 1.07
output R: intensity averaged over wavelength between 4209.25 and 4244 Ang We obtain 102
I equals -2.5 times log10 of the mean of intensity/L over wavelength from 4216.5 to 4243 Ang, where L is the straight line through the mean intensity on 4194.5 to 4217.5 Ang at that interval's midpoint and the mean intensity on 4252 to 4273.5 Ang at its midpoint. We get 0.029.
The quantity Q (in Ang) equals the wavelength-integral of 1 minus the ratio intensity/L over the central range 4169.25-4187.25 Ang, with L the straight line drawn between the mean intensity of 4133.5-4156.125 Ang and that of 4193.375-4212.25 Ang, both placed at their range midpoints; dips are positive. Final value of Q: 0.8 Ang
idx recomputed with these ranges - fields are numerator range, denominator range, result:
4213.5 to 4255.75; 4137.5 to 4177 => 1.01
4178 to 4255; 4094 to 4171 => 1.06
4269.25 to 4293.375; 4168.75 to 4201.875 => 0.90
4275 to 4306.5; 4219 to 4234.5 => 0.88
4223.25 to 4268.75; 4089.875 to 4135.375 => 1.06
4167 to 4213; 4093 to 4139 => 1.09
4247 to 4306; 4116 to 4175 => 0.93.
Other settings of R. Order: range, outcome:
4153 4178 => 102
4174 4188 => 104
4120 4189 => 105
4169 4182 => 99.2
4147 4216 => 106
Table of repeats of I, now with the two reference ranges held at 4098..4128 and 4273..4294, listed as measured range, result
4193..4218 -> -0.14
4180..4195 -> -0.14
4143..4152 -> -0.11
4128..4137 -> -0.03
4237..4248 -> -0.05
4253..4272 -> -0.07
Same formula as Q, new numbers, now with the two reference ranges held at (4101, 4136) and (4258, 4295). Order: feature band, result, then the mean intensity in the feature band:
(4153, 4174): -0.8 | 103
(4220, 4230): -0.5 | 100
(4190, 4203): -1.6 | 109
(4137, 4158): -1.3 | 107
